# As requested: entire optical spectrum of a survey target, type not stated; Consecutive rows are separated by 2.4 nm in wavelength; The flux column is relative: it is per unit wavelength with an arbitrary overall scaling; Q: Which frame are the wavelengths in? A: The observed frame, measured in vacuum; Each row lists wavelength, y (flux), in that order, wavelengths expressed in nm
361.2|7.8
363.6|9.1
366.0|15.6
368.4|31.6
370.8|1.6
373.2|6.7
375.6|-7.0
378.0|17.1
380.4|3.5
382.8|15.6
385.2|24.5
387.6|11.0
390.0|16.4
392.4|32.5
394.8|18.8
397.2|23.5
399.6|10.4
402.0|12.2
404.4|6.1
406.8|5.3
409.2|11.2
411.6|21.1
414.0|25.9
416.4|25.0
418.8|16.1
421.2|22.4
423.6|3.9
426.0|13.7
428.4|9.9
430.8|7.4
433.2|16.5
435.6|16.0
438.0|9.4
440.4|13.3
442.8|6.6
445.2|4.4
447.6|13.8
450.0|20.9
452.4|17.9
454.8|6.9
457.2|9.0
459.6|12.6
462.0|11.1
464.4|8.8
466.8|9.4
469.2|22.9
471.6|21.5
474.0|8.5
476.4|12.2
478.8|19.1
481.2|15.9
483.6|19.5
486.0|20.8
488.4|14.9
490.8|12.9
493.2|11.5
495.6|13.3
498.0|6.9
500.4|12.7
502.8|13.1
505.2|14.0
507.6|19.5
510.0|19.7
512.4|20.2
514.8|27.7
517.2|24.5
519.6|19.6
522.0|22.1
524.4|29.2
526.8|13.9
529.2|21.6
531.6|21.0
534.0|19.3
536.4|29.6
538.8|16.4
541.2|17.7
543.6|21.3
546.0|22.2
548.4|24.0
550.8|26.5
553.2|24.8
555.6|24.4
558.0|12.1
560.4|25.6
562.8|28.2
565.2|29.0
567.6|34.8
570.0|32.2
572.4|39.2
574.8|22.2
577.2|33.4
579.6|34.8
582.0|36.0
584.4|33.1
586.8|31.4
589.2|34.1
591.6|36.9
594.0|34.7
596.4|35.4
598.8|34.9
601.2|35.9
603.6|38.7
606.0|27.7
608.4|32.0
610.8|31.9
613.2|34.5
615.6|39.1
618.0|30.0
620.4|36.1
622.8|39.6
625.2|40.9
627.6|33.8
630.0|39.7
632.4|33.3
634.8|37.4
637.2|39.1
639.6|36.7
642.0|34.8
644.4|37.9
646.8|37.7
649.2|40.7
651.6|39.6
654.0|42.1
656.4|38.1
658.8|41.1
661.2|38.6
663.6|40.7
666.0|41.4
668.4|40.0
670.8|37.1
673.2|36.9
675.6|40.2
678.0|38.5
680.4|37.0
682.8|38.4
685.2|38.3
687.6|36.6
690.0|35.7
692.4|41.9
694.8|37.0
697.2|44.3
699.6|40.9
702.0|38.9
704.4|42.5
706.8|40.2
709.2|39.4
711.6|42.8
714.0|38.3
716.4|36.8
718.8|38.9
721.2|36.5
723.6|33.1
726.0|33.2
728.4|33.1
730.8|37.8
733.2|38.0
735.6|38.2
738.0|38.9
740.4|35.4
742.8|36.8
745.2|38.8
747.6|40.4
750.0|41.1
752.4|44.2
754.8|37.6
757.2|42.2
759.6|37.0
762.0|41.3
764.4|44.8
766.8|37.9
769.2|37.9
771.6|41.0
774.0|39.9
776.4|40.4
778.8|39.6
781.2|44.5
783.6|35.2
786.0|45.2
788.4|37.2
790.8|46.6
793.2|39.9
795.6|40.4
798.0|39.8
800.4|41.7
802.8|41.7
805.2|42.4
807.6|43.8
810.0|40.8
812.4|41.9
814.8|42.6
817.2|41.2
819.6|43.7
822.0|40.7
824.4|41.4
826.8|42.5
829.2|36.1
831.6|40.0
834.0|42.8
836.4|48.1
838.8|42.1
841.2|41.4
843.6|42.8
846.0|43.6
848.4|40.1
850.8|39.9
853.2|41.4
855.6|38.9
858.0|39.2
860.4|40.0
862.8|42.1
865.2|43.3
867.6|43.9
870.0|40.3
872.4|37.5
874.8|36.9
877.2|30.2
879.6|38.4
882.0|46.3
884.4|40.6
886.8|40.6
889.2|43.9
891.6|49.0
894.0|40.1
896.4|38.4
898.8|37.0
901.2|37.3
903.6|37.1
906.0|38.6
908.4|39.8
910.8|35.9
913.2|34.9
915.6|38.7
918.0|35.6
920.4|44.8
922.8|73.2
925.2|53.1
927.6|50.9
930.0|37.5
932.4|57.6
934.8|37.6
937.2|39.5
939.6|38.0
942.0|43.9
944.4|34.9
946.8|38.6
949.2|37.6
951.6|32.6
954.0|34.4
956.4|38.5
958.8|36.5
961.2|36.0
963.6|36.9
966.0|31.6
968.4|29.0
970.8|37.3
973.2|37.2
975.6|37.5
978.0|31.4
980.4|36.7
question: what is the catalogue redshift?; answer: 0.41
